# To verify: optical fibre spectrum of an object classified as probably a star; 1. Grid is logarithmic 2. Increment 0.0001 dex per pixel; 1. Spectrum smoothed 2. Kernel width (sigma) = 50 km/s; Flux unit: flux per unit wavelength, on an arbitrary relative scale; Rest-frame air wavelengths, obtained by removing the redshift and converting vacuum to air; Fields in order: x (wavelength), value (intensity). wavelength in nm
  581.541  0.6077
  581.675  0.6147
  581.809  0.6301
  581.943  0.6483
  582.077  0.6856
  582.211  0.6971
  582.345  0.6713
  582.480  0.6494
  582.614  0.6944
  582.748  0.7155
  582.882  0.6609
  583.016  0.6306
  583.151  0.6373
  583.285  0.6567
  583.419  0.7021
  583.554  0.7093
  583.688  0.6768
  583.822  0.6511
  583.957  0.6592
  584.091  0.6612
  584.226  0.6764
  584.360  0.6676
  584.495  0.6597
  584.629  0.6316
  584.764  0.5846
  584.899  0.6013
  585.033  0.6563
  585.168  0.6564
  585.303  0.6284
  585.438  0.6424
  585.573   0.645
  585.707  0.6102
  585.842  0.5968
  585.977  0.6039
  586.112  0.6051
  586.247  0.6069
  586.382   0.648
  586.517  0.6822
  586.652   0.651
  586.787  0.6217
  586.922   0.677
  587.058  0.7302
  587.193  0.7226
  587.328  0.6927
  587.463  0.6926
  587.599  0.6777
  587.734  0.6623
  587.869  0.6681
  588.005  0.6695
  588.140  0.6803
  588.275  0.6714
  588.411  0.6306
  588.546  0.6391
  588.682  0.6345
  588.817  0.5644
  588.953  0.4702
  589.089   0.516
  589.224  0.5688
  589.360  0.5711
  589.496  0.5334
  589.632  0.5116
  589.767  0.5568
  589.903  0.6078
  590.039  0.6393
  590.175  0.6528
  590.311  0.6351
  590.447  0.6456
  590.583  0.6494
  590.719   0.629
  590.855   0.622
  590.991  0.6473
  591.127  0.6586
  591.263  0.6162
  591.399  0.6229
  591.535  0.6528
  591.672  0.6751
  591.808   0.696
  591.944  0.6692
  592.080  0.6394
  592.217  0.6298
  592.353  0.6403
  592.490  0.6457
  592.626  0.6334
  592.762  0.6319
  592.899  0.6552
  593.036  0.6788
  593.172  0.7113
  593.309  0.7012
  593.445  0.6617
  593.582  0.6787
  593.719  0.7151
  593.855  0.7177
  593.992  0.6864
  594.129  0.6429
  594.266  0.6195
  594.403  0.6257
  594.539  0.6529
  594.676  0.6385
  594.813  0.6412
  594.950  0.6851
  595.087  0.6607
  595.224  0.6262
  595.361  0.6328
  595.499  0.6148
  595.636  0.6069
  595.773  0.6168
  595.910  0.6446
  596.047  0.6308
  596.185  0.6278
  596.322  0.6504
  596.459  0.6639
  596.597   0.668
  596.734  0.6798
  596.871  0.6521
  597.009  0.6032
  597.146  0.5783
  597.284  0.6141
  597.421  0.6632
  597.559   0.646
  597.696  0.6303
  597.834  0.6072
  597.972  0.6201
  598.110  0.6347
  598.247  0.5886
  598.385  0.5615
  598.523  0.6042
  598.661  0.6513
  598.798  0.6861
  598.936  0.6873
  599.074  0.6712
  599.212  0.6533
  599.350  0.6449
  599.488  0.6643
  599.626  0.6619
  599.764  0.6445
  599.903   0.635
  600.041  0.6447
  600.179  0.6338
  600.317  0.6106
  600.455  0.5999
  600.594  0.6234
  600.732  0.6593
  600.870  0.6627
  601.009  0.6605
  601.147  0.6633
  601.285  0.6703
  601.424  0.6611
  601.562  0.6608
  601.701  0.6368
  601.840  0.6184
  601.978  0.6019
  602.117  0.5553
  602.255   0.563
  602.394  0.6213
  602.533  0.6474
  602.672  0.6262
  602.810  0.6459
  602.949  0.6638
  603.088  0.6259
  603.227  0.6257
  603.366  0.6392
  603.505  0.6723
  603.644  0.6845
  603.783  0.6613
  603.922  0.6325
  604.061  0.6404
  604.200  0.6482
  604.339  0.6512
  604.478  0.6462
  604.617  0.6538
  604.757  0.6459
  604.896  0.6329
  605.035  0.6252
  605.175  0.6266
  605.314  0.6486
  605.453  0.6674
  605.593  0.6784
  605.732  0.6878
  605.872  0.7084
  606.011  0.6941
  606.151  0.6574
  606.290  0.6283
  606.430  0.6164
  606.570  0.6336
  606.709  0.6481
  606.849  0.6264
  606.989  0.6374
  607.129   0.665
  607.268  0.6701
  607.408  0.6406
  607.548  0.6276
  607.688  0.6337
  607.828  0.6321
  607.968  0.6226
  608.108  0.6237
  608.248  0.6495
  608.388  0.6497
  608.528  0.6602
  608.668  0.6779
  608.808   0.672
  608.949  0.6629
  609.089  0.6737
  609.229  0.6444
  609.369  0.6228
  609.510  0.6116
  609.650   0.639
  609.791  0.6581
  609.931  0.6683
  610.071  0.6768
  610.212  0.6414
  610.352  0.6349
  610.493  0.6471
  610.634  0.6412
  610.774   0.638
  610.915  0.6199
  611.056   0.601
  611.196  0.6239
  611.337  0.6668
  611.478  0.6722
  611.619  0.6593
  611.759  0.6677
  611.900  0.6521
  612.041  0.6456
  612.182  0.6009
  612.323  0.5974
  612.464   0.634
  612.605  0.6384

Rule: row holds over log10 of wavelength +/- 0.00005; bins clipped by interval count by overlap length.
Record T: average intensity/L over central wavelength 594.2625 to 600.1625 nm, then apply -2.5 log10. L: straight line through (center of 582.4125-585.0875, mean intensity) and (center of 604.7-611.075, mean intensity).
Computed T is 0.024 mag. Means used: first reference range 0.659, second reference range 0.647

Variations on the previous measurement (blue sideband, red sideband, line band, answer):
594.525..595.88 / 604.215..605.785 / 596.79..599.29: 0.02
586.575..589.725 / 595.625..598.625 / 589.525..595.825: -0.03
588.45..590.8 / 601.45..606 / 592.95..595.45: -0.10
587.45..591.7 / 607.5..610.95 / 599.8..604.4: 0.00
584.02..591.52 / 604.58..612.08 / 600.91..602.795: 0.02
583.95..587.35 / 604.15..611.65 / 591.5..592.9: -0.01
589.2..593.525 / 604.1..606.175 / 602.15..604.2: 0.03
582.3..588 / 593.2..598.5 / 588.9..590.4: 0.14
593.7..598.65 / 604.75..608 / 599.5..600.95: 0.01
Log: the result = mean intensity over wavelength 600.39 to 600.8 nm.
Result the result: 0.627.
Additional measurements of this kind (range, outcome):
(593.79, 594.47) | 0.657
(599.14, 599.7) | 0.656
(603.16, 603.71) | 0.655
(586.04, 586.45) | 0.62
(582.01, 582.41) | 0.685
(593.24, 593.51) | 0.682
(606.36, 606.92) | 0.631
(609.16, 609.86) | 0.635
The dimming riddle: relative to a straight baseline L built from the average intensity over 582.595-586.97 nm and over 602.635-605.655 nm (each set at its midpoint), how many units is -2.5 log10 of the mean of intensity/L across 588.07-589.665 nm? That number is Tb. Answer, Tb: 0.11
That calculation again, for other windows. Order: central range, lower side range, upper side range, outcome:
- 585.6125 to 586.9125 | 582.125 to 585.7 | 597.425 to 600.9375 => 0.04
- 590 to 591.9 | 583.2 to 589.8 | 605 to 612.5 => -0.01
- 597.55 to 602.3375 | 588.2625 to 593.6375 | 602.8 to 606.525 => 0.01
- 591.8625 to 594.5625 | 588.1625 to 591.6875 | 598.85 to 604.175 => -0.08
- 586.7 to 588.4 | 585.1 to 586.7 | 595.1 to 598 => -0.08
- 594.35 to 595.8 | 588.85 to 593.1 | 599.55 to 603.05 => -0.02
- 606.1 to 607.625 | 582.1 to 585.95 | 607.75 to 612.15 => 0.01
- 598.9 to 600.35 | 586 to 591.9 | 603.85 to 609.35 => -0.01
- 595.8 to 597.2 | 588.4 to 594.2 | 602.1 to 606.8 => 0.00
